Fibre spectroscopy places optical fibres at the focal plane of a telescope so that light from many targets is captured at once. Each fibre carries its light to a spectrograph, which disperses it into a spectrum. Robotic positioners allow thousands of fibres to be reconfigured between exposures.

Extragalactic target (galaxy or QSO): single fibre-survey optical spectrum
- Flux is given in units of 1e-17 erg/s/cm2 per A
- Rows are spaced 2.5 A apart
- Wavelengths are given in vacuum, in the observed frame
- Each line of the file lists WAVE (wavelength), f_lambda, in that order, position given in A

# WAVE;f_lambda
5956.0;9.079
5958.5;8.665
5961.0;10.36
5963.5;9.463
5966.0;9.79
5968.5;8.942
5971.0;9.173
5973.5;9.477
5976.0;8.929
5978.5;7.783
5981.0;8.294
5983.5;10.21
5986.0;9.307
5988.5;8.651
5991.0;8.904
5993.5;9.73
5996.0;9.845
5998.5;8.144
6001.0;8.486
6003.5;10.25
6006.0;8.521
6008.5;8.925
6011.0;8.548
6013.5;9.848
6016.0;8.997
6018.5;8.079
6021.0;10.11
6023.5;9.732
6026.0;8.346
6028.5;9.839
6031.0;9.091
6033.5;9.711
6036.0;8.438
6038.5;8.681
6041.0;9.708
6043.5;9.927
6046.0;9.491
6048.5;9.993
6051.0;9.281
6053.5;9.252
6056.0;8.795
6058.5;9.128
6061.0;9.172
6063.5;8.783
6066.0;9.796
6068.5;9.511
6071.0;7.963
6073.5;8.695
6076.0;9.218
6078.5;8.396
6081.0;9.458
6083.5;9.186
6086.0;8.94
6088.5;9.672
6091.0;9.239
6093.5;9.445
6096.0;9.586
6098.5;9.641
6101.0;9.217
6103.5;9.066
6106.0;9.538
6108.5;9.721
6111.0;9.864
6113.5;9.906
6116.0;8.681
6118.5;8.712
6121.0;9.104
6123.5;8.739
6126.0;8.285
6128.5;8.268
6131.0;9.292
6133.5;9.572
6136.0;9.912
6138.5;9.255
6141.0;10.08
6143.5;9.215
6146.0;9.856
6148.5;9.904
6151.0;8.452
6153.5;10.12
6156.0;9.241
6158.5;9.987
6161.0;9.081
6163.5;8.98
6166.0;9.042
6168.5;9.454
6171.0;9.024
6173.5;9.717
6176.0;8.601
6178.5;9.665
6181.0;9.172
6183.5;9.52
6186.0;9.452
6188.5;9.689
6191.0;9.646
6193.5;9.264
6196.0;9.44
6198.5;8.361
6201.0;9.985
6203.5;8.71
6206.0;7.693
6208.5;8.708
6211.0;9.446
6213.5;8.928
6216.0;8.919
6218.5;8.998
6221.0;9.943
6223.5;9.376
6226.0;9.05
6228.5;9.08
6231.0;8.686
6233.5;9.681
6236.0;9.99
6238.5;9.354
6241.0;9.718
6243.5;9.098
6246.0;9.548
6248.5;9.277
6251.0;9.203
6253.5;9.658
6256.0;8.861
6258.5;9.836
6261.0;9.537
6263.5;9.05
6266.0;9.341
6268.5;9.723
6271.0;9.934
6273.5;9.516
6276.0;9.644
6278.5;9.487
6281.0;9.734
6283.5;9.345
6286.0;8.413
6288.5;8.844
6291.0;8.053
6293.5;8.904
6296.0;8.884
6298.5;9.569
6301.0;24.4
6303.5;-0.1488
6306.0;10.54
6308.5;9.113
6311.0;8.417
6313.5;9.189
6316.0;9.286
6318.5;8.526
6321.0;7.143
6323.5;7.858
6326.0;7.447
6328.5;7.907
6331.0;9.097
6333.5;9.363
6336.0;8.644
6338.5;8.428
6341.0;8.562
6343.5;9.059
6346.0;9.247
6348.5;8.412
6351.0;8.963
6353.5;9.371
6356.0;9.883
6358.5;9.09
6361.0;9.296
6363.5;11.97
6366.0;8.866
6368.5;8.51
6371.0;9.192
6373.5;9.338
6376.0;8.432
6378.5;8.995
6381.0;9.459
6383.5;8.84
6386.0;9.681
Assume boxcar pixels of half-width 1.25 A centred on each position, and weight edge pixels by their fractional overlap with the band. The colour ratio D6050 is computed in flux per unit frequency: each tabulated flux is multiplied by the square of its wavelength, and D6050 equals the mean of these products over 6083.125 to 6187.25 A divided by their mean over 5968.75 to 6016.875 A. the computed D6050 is 1.08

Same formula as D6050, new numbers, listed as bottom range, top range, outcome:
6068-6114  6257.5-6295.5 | 1.06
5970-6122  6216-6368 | 1.09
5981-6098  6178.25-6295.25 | 1.07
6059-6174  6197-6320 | 1.06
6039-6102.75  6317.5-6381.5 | 1.05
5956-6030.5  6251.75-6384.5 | 1.12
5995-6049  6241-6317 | 1.12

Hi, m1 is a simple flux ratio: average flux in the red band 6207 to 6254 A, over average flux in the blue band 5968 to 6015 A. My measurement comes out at 1.0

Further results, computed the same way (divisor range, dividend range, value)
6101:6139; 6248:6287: 1.02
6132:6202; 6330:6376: 0.97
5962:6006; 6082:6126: 1.02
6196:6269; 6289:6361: 0.98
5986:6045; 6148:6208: 1.01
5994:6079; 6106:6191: 1.02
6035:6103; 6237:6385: 1.00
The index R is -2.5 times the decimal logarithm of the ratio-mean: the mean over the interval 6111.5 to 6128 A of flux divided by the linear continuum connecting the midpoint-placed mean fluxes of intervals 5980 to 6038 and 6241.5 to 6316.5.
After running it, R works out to 0.04 mag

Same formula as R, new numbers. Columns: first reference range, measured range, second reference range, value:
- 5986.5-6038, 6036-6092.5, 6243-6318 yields 0.000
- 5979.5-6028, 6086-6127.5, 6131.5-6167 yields 0.013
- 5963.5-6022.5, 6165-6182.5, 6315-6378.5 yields -0.031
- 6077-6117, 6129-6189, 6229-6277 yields -0.002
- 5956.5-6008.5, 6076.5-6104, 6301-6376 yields -0.023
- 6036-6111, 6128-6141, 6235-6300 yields -0.012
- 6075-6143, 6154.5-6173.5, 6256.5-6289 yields 0.001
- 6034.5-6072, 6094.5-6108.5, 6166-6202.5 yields -0.021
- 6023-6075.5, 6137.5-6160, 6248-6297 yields -0.039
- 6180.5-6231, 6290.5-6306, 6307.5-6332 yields -0.182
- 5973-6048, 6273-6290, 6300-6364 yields -0.017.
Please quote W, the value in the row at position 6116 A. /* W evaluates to 8.681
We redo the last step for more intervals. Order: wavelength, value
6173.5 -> 9.717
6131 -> 9.292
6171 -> 9.024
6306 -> 10.54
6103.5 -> 9.066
